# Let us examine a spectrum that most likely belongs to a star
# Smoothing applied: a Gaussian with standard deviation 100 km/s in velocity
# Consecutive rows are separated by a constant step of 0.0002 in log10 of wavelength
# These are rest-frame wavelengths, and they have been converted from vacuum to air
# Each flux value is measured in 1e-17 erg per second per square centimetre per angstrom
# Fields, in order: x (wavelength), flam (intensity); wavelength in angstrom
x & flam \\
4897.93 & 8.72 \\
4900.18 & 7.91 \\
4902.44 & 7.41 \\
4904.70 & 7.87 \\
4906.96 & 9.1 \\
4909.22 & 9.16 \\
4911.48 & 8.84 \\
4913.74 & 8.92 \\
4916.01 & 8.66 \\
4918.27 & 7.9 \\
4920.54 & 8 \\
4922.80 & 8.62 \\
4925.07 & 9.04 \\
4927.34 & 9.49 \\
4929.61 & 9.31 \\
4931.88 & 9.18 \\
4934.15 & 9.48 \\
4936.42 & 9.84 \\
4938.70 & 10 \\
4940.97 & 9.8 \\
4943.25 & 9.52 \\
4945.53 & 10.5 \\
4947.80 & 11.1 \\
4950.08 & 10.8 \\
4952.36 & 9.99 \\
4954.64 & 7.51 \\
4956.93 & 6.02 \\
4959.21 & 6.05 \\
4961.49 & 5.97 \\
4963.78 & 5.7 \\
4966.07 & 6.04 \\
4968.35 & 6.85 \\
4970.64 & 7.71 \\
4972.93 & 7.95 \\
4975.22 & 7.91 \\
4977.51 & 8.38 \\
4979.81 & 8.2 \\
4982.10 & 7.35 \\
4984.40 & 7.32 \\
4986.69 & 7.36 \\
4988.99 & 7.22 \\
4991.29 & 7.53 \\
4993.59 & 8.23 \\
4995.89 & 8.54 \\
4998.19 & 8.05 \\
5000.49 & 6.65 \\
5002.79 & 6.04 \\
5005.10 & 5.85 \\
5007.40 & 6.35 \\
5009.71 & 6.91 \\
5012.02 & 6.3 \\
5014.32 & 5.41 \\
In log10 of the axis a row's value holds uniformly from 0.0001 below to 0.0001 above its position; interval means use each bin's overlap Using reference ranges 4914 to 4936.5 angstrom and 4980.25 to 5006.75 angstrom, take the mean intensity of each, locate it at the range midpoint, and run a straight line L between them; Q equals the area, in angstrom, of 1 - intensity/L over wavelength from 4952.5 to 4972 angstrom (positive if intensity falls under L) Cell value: 3.3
